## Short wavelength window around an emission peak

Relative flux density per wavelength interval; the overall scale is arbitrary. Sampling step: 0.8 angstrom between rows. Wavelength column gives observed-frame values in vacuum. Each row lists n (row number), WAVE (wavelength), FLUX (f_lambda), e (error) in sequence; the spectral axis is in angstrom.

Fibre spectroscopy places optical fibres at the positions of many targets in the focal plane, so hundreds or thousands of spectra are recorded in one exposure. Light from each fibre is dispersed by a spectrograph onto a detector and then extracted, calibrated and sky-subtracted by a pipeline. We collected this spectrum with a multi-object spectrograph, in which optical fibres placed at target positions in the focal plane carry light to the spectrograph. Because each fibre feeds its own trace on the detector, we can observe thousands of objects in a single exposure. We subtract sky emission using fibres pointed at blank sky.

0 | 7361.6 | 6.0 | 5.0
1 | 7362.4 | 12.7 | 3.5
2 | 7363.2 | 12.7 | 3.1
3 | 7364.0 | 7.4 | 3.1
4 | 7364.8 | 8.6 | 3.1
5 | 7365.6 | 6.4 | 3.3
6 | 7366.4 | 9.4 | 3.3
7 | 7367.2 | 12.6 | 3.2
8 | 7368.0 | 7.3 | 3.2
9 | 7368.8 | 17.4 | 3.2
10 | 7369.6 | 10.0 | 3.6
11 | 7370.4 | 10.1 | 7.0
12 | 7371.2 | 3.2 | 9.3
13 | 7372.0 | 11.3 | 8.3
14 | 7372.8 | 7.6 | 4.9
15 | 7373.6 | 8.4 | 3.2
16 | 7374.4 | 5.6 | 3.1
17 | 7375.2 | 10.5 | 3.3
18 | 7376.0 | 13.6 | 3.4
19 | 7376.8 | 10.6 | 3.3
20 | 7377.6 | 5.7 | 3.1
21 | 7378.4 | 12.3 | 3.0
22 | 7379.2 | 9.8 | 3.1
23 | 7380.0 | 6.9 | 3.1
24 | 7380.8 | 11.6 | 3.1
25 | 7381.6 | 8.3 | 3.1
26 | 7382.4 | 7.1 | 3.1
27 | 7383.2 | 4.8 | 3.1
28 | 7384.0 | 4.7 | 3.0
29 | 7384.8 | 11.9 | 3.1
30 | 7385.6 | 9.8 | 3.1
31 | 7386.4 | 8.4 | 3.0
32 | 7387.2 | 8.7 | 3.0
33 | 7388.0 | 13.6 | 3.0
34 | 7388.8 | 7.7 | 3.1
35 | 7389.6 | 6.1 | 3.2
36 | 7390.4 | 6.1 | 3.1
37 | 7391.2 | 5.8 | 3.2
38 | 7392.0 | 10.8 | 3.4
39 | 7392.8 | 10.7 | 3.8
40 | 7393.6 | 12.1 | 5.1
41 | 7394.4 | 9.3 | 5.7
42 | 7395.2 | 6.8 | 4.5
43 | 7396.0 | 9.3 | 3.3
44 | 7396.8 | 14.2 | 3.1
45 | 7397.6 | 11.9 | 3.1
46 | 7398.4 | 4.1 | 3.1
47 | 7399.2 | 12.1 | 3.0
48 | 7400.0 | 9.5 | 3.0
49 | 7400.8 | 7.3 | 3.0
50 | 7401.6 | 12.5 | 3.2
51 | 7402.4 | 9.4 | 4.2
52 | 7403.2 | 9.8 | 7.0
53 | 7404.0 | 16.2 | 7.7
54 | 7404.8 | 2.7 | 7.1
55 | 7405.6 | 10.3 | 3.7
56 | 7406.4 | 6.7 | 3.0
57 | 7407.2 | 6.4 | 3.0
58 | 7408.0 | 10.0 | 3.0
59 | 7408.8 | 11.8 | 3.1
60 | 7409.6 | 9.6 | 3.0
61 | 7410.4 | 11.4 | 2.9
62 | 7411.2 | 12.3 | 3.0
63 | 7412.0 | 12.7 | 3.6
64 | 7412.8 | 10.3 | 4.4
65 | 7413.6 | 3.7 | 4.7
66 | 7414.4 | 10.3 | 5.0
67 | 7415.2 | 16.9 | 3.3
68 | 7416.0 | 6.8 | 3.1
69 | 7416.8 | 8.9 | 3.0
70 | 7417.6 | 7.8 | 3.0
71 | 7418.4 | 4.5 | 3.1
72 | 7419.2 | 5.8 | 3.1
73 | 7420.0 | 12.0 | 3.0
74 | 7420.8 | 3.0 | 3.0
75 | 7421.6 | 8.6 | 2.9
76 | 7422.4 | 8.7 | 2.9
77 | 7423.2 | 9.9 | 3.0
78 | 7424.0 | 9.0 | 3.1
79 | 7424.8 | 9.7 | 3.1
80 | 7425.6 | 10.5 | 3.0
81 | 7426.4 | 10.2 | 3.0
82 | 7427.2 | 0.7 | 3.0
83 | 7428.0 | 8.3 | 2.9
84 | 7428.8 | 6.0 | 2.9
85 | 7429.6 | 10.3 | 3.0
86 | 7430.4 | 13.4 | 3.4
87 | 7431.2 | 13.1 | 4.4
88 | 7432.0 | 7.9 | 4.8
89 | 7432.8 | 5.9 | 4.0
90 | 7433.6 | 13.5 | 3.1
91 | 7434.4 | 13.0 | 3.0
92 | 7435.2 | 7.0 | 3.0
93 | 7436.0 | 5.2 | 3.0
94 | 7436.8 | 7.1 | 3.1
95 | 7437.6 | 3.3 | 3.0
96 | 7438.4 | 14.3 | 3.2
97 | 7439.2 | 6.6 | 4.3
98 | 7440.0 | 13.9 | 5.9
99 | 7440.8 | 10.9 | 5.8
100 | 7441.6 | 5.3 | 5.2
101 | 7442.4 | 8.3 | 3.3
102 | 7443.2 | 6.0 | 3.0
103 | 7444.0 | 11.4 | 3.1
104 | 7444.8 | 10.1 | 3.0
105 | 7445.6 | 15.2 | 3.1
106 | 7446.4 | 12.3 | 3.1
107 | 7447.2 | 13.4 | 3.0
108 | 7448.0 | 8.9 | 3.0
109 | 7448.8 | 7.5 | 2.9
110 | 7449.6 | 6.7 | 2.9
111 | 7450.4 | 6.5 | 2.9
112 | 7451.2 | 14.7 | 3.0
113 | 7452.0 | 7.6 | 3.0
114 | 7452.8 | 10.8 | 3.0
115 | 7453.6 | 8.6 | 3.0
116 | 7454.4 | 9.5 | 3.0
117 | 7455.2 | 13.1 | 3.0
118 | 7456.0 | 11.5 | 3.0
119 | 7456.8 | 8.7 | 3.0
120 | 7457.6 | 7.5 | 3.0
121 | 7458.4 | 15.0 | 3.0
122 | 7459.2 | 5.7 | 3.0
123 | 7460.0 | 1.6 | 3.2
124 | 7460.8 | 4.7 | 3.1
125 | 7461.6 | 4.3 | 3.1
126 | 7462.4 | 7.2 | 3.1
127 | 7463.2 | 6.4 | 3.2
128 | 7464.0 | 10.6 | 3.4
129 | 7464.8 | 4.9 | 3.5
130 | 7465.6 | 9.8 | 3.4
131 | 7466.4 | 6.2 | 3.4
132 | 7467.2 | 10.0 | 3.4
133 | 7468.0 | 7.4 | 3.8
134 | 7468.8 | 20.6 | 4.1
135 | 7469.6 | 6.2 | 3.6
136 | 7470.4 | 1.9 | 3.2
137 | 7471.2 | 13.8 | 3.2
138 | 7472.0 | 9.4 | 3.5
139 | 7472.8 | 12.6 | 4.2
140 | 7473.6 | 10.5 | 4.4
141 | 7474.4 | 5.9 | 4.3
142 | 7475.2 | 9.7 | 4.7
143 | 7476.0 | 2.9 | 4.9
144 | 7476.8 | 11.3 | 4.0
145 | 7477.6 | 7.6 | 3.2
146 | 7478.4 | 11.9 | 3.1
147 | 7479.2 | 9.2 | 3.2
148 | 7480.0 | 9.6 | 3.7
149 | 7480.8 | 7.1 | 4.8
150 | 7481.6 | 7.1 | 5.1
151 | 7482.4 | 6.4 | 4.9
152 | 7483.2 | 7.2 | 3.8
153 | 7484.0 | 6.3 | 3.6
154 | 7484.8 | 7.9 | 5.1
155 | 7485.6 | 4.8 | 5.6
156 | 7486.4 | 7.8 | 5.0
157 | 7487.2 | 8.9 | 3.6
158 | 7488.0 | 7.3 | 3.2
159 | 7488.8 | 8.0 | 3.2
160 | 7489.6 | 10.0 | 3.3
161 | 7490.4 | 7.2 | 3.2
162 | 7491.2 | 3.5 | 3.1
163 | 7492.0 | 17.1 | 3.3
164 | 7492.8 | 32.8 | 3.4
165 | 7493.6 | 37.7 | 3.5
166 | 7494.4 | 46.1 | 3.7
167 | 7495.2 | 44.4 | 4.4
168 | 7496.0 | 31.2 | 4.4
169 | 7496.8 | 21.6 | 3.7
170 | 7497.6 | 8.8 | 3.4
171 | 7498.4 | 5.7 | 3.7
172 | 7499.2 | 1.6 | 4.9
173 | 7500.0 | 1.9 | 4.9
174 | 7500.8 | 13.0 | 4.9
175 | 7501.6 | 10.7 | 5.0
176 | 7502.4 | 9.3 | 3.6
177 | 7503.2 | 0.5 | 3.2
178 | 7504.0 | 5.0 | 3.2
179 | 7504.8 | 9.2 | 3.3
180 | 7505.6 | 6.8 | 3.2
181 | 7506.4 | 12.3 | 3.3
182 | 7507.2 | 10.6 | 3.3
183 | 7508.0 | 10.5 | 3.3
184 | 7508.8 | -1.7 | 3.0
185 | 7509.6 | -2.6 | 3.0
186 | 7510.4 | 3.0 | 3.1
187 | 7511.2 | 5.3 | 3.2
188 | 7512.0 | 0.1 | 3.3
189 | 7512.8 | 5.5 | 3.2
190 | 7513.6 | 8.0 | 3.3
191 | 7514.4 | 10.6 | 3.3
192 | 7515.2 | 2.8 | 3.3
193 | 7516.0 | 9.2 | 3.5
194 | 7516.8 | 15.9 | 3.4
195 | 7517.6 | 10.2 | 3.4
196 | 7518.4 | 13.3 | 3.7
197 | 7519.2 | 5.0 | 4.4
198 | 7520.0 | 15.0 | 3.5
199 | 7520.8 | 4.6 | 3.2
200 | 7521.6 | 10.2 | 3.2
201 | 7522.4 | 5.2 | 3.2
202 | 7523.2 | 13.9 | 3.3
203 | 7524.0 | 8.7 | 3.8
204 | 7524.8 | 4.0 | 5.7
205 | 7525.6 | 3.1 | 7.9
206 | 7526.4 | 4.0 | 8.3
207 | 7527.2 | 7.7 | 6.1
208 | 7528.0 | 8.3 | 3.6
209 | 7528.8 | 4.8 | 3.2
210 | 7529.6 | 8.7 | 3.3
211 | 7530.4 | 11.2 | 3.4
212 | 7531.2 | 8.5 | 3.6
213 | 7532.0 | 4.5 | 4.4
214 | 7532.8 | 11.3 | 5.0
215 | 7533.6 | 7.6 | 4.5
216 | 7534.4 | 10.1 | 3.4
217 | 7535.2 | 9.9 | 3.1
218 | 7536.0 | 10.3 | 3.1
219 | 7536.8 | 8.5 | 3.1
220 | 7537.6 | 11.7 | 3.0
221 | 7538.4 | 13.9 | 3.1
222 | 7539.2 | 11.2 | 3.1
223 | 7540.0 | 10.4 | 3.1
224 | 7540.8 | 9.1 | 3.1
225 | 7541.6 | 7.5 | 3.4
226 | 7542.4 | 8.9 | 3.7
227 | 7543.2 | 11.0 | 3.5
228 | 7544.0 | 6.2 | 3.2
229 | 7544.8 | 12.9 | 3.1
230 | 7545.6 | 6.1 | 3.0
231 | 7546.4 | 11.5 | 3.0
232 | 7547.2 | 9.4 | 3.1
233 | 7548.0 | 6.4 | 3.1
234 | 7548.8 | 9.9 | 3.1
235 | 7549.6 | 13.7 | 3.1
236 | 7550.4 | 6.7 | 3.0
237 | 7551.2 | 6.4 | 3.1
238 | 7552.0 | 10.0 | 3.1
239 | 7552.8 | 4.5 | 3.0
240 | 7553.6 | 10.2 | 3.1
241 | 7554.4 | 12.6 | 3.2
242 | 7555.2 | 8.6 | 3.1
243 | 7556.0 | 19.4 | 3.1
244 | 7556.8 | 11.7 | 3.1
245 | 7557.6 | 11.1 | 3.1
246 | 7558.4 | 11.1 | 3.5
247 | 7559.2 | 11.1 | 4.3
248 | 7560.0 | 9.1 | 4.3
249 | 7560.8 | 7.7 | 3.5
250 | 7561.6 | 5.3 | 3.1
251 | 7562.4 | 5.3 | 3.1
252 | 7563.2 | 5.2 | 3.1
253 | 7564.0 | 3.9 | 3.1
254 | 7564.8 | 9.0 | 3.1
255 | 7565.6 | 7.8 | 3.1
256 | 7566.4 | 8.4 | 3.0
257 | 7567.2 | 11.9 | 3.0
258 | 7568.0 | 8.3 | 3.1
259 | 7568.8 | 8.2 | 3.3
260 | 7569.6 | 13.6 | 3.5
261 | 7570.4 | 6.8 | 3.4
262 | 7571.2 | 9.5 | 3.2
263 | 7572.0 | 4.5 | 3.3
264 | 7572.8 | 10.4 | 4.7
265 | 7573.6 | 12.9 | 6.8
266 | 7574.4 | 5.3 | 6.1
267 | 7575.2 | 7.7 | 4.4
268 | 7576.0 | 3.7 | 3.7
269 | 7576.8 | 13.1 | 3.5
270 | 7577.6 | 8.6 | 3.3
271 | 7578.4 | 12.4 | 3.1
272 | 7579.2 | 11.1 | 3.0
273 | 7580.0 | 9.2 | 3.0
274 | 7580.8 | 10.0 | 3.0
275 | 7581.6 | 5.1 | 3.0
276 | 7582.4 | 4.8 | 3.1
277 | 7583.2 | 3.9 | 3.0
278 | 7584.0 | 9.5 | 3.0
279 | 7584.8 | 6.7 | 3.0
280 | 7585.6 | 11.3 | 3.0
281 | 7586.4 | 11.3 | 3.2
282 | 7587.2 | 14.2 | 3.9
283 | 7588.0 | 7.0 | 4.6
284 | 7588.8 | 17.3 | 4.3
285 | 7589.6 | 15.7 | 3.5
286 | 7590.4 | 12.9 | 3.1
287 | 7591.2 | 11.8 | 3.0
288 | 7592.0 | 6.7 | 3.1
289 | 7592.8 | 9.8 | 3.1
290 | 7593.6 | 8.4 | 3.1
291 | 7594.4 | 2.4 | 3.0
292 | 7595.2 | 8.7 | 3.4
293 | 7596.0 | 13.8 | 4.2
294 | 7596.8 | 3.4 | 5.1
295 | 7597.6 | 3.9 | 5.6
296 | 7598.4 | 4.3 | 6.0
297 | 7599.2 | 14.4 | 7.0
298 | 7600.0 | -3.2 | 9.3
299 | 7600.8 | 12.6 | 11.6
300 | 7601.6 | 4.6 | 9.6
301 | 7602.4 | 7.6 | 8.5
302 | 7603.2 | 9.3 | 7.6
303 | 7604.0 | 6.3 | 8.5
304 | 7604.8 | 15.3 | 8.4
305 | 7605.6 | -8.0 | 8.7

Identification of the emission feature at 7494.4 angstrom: H-beta 4861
